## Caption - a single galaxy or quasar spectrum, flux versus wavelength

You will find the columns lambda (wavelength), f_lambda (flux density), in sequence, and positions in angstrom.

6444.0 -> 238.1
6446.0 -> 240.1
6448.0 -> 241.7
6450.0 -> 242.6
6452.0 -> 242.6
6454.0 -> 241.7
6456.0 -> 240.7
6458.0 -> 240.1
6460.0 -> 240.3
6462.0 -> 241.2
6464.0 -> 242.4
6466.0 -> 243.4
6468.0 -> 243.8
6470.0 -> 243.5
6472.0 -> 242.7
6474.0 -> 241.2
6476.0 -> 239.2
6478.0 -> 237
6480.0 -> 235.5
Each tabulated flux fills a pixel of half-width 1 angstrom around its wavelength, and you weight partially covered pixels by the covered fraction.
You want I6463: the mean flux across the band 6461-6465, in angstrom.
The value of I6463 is 242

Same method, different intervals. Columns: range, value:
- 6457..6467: 241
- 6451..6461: 241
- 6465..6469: 244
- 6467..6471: 244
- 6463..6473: 243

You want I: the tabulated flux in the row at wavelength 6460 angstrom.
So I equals 240.3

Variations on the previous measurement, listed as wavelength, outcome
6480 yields 235.5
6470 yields 243.5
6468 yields 243.8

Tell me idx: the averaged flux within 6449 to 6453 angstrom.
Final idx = 243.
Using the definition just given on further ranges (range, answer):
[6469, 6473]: 243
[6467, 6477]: 242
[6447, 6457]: 242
